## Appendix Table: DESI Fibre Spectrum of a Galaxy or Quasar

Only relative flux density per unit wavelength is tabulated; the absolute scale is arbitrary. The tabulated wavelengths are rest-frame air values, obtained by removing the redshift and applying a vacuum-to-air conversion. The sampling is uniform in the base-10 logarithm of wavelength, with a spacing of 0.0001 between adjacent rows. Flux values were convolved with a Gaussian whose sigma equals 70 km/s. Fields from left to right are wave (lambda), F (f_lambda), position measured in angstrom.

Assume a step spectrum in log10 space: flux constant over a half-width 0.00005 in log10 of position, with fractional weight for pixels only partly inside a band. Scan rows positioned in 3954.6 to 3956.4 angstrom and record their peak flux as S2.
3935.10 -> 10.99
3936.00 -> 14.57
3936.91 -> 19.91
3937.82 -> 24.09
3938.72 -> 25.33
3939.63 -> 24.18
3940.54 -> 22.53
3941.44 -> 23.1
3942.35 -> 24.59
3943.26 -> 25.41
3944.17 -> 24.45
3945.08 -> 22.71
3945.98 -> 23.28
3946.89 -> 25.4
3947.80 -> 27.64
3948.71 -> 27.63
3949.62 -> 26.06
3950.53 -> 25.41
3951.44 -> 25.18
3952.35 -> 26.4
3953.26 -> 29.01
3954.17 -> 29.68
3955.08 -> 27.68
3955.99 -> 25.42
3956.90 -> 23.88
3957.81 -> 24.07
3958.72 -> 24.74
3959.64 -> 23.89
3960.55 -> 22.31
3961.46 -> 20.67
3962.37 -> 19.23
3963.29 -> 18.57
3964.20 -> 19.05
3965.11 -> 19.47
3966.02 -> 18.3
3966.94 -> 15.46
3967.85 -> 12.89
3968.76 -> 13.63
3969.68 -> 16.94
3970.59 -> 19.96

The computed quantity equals 27.68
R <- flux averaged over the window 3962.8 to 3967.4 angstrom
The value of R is 18.2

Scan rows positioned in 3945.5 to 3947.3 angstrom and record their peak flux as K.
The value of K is 25.4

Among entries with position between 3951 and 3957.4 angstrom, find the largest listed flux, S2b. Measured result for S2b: 29.68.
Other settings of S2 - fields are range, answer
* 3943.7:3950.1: 27.64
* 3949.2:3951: 26.06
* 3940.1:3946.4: 25.41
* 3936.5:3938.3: 24.09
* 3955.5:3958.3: 25.42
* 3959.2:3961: 23.89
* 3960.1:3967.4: 22.31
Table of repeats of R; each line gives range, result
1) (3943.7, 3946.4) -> 23.5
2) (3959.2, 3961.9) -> 22.3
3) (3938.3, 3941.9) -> 23.8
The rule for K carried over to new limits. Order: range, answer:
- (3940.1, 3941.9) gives 23.1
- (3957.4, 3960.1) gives 24.74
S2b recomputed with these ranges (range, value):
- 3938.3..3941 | 25.33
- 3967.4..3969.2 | 13.63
